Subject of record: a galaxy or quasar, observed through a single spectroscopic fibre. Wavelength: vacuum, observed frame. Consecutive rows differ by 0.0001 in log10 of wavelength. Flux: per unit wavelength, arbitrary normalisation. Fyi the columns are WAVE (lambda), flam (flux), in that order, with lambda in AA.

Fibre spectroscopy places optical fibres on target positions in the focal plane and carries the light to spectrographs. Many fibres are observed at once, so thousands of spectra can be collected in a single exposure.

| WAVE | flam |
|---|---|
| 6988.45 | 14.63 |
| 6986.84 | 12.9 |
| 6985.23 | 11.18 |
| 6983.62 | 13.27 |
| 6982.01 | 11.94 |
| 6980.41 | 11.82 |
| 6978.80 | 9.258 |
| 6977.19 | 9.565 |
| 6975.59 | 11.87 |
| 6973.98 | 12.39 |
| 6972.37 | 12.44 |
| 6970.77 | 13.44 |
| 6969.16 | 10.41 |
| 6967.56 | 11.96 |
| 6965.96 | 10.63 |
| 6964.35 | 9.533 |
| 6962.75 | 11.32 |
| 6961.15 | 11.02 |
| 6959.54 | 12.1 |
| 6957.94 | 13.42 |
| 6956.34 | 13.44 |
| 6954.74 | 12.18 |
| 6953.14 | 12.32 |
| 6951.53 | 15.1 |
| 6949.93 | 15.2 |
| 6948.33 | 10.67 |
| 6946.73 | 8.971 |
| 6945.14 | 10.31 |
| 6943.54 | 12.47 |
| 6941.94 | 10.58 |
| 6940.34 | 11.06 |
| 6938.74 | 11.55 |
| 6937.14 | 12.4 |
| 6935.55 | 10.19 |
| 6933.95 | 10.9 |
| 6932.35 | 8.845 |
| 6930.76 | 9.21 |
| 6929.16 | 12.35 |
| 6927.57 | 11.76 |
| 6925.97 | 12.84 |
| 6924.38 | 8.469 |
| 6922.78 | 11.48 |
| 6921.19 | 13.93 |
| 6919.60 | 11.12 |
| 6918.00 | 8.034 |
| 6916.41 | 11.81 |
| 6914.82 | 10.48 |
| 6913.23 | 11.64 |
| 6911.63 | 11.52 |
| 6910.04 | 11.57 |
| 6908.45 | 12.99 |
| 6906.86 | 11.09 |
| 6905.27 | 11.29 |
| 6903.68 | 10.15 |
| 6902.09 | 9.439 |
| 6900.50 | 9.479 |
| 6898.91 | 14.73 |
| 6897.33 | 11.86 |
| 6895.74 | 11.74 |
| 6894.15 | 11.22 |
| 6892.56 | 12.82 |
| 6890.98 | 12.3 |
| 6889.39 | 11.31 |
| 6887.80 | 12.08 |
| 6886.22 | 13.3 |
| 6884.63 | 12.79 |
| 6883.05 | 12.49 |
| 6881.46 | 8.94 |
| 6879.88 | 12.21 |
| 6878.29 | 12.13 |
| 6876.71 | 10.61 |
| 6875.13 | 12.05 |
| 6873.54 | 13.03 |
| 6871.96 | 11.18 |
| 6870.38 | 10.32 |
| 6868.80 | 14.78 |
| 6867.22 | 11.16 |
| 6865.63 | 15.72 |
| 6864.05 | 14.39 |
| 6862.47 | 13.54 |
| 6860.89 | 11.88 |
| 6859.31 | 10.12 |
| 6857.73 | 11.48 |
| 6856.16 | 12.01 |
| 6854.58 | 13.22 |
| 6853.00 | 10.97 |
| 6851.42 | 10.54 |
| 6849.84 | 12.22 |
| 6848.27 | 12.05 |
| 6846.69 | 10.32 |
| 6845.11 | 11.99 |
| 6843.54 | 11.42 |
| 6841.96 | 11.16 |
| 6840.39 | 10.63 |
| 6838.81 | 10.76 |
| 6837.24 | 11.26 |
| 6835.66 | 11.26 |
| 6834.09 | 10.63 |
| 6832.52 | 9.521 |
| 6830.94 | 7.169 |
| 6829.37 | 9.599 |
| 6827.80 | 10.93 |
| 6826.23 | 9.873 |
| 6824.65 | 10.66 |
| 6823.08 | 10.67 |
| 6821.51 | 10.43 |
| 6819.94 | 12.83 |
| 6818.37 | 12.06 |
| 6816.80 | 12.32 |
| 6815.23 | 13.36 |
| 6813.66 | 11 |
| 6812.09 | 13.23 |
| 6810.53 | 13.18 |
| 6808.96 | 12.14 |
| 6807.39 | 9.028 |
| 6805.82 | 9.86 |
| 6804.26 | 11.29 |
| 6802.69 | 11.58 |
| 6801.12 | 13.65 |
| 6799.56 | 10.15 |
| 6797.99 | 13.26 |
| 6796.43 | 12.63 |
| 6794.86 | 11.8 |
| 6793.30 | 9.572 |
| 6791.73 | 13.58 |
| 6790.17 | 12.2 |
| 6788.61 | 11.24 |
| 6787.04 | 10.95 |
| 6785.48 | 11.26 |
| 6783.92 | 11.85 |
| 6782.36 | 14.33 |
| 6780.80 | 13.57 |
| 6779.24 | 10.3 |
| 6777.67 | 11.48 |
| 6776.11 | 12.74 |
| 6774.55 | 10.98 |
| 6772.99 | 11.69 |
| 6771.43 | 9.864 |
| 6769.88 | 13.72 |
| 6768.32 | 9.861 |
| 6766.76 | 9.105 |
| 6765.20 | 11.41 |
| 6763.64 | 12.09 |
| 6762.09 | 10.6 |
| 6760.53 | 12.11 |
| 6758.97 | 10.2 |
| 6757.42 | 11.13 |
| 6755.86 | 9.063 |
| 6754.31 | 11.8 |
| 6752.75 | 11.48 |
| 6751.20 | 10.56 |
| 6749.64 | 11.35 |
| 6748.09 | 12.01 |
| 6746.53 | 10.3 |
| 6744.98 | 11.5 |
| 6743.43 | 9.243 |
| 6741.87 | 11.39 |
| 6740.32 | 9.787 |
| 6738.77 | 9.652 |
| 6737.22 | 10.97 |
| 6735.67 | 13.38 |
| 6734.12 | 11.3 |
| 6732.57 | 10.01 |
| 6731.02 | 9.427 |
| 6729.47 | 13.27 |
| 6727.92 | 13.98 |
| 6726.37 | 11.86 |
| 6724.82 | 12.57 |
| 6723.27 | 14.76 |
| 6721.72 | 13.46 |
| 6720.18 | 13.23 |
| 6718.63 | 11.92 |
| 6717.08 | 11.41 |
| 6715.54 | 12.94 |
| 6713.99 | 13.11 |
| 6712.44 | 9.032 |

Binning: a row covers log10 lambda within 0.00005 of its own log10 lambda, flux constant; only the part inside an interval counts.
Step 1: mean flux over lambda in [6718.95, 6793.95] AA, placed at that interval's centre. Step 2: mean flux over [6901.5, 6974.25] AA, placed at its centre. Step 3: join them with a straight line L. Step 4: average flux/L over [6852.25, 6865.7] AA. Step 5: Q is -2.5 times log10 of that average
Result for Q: -0.09 mag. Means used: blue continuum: 11.5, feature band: 12.4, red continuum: 11.4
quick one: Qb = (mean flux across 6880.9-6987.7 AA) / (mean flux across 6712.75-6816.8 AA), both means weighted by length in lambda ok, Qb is 1.0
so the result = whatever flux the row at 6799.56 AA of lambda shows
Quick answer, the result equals 10.15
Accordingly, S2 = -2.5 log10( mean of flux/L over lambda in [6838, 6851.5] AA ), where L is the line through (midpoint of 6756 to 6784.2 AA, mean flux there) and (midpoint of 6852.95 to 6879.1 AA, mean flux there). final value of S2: 0.08 mag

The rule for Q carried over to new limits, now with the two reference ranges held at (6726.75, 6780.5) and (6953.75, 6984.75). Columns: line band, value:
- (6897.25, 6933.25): 0.04 mag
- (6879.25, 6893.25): -0.05 mag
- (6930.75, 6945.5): 0.07 mag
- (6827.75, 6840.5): 0.12 mag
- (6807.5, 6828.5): -0.03 mag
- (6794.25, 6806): -0.06 mag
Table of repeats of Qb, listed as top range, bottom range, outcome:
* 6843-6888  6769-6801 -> 1.01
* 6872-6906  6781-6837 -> 1.02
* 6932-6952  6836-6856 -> 1.00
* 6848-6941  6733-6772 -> 1.06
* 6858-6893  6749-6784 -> 1.08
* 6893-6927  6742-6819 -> 0.98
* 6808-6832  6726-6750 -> 1.00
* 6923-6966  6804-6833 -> 1.04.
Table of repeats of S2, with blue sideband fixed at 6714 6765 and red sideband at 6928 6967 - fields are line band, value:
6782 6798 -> -0.04 mag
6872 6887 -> -0.04 mag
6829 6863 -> 0.04 mag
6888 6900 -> -0.06 mag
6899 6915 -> 0.03 mag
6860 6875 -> -0.12 mag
